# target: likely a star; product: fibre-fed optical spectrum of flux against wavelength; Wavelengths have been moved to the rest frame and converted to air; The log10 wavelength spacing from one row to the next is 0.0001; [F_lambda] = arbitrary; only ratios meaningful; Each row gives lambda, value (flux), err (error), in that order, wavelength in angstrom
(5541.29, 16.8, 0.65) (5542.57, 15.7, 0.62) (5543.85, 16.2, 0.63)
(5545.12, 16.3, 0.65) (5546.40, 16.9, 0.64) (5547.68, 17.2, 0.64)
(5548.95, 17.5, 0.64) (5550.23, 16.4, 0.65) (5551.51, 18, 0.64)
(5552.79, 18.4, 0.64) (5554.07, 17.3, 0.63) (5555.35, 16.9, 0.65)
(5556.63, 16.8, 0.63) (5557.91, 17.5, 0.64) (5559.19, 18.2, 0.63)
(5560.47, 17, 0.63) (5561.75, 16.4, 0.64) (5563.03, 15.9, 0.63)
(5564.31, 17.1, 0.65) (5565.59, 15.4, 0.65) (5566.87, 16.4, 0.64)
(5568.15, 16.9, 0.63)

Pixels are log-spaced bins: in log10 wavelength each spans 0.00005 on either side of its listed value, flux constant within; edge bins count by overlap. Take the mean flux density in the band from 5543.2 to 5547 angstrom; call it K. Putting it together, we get 16.5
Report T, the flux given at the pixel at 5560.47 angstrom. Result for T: 17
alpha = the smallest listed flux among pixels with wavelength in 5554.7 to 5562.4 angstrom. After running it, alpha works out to 16.4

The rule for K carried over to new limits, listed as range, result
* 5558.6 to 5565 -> 16.9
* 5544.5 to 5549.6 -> 17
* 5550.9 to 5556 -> 17.6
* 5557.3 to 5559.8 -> 17.8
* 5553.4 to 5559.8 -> 17.3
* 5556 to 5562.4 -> 17.2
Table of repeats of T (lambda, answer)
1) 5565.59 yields 15.4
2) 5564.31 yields 17.1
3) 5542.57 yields 15.7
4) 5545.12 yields 16.3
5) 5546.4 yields 16.9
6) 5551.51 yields 18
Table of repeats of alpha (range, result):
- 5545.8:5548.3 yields 16.9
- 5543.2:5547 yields 16.2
